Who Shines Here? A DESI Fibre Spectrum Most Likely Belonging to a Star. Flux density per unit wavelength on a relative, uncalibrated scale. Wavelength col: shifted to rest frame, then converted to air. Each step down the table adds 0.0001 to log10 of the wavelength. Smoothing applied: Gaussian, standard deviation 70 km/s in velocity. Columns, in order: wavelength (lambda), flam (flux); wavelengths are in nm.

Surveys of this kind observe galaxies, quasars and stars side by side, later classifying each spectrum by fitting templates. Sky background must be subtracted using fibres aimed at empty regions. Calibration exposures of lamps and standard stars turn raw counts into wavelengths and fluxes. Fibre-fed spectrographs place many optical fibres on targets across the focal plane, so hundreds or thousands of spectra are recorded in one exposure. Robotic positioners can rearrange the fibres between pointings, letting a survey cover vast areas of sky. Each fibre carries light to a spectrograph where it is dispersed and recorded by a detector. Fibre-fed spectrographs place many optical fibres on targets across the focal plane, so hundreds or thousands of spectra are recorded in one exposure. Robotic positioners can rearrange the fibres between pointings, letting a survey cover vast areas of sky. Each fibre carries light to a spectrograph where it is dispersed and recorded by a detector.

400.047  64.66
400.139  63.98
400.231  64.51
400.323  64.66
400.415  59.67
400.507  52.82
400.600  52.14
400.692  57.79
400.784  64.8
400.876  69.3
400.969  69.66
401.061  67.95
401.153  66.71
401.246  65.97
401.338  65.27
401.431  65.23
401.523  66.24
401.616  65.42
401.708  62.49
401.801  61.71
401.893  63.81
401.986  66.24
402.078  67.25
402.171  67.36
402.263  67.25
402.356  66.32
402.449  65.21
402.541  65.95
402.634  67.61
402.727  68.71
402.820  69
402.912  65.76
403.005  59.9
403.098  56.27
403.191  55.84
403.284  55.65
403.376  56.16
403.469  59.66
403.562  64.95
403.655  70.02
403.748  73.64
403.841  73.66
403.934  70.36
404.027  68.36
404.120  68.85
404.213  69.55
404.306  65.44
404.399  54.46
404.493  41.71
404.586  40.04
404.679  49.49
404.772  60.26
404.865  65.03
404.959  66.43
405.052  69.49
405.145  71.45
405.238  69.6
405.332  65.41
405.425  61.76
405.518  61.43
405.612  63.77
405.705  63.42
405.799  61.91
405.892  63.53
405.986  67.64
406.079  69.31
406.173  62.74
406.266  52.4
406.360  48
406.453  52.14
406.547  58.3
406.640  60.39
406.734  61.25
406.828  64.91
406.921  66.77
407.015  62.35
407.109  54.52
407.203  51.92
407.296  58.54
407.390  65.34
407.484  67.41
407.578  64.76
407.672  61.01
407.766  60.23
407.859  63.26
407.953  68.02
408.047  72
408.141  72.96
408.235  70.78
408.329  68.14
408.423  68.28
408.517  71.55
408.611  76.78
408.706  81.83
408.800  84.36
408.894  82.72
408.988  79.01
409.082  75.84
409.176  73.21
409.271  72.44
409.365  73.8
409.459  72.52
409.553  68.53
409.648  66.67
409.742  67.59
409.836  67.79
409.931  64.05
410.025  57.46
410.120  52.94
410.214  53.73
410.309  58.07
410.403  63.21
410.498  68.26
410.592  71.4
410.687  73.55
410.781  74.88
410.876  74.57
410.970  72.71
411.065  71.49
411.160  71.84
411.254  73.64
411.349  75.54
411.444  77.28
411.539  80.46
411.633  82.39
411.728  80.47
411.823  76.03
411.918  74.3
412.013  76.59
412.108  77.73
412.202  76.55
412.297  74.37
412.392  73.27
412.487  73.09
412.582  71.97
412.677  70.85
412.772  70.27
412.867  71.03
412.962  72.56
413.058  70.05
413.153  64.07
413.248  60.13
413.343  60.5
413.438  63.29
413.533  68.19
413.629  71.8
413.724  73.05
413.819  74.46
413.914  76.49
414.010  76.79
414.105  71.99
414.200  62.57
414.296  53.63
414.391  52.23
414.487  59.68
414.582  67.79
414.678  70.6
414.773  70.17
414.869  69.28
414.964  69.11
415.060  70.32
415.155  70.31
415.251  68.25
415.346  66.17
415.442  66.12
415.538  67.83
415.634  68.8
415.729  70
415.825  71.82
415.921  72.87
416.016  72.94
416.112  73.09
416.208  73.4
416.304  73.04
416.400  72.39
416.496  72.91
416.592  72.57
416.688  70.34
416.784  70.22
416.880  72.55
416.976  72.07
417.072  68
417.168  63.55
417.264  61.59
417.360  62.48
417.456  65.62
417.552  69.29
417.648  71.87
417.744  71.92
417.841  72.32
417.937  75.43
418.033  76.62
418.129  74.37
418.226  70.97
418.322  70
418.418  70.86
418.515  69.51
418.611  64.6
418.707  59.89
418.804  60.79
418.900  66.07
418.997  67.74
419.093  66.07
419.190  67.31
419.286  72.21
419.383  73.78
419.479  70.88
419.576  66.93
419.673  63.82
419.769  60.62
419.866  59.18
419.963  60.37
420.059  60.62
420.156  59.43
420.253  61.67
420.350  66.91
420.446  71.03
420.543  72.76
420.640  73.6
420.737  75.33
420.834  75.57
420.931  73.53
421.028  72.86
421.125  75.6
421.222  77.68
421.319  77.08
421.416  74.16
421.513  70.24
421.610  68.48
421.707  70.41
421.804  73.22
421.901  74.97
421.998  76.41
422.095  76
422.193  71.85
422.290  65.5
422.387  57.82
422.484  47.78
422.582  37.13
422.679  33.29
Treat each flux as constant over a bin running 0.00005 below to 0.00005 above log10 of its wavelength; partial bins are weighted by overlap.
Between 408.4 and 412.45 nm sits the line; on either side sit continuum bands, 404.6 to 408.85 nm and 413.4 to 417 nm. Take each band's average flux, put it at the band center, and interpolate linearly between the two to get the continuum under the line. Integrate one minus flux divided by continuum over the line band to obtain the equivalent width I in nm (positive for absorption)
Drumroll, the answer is -0.35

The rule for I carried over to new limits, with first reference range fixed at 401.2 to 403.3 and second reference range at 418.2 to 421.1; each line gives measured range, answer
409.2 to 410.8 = -0.01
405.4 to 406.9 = 0.10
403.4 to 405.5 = 0.04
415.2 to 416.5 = -0.07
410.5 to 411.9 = -0.19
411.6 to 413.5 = -0.16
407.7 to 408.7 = -0.06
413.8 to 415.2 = -0.02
